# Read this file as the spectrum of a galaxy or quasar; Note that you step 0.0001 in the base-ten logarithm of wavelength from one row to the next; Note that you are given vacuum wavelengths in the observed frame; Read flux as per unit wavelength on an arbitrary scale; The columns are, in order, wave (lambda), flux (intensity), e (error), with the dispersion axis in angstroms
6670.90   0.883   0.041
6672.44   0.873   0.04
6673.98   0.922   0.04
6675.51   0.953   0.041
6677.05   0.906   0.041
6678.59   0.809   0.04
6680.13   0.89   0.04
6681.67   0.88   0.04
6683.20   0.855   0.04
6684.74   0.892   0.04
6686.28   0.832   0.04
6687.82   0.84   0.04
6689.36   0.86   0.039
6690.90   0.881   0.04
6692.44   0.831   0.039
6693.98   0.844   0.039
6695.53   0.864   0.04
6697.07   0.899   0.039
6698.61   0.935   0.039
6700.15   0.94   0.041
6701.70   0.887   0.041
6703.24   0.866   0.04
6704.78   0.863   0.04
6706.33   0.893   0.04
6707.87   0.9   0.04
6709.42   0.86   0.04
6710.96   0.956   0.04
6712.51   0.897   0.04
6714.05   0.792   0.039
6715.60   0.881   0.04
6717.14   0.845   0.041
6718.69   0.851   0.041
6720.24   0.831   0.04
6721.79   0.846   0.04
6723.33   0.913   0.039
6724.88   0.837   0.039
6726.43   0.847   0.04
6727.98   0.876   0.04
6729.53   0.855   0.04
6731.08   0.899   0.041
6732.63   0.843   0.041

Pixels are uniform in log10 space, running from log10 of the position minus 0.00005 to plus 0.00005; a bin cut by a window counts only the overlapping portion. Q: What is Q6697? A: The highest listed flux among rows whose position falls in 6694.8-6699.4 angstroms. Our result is 0.935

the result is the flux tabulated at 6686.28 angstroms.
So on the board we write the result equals 0.832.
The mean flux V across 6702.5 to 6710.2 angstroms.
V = 0.877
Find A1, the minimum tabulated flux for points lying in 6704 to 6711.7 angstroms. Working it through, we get 0.86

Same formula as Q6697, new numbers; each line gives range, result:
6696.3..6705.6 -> 0.94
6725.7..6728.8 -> 0.876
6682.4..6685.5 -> 0.892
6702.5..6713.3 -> 0.956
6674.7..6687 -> 0.953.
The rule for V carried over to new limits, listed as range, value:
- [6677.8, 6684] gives 0.859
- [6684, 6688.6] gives 0.854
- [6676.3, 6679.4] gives 0.856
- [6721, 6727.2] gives 0.861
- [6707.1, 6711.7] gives 0.905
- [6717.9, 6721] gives 0.839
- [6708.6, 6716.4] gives 0.878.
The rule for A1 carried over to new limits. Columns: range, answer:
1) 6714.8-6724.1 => 0.831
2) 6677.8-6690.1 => 0.809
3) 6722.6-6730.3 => 0.837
